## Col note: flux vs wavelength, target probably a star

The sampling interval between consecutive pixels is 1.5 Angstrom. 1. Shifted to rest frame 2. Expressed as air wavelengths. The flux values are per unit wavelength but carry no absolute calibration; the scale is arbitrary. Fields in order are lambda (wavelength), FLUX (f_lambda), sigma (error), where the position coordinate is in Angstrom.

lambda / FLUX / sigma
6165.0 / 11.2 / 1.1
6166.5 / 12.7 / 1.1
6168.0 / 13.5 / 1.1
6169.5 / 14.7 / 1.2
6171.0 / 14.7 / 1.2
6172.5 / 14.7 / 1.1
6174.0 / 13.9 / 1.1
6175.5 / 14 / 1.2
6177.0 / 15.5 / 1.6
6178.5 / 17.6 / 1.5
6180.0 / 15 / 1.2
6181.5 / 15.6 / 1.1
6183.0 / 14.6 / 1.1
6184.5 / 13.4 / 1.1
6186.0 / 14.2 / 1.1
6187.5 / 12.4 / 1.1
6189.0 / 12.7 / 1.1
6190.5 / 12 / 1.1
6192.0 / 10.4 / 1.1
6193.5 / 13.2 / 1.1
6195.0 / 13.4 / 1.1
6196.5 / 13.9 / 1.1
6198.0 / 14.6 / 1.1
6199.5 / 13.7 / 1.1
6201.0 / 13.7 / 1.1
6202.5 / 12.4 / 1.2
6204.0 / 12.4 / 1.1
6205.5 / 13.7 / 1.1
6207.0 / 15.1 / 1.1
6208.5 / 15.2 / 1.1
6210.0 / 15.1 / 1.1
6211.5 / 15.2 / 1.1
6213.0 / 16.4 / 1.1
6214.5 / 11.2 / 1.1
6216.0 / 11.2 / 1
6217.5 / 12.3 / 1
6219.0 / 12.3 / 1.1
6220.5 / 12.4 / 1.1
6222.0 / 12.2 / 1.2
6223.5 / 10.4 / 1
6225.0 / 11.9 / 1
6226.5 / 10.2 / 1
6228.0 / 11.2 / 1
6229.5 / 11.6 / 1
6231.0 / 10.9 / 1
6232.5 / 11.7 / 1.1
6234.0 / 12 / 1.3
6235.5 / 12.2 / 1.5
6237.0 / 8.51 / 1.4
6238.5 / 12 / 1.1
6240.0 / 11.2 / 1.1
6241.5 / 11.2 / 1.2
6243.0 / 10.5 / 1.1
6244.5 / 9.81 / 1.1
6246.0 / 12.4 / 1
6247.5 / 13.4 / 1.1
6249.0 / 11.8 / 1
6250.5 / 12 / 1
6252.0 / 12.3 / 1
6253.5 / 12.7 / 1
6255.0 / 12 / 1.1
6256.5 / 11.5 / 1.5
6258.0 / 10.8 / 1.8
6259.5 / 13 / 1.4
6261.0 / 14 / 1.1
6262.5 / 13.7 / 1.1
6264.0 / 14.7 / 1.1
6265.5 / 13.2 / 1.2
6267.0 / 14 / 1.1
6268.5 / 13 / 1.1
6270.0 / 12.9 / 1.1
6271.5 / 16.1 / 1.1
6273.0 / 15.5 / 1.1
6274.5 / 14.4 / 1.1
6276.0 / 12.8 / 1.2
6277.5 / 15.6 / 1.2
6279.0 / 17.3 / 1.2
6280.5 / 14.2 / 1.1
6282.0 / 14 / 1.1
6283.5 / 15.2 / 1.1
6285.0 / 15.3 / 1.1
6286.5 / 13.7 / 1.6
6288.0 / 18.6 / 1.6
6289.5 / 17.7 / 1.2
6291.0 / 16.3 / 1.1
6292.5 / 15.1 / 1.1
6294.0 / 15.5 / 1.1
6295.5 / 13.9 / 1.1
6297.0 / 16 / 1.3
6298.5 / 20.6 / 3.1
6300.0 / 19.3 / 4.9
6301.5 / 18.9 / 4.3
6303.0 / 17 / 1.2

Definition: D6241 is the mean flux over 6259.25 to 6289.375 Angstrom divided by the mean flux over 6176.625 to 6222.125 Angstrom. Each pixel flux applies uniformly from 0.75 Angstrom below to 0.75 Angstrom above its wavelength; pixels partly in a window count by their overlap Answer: 1.1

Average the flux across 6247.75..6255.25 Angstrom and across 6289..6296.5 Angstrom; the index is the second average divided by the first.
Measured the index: 1.28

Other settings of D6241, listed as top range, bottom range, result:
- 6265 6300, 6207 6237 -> 1.24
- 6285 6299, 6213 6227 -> 1.37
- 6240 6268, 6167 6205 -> 0.89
